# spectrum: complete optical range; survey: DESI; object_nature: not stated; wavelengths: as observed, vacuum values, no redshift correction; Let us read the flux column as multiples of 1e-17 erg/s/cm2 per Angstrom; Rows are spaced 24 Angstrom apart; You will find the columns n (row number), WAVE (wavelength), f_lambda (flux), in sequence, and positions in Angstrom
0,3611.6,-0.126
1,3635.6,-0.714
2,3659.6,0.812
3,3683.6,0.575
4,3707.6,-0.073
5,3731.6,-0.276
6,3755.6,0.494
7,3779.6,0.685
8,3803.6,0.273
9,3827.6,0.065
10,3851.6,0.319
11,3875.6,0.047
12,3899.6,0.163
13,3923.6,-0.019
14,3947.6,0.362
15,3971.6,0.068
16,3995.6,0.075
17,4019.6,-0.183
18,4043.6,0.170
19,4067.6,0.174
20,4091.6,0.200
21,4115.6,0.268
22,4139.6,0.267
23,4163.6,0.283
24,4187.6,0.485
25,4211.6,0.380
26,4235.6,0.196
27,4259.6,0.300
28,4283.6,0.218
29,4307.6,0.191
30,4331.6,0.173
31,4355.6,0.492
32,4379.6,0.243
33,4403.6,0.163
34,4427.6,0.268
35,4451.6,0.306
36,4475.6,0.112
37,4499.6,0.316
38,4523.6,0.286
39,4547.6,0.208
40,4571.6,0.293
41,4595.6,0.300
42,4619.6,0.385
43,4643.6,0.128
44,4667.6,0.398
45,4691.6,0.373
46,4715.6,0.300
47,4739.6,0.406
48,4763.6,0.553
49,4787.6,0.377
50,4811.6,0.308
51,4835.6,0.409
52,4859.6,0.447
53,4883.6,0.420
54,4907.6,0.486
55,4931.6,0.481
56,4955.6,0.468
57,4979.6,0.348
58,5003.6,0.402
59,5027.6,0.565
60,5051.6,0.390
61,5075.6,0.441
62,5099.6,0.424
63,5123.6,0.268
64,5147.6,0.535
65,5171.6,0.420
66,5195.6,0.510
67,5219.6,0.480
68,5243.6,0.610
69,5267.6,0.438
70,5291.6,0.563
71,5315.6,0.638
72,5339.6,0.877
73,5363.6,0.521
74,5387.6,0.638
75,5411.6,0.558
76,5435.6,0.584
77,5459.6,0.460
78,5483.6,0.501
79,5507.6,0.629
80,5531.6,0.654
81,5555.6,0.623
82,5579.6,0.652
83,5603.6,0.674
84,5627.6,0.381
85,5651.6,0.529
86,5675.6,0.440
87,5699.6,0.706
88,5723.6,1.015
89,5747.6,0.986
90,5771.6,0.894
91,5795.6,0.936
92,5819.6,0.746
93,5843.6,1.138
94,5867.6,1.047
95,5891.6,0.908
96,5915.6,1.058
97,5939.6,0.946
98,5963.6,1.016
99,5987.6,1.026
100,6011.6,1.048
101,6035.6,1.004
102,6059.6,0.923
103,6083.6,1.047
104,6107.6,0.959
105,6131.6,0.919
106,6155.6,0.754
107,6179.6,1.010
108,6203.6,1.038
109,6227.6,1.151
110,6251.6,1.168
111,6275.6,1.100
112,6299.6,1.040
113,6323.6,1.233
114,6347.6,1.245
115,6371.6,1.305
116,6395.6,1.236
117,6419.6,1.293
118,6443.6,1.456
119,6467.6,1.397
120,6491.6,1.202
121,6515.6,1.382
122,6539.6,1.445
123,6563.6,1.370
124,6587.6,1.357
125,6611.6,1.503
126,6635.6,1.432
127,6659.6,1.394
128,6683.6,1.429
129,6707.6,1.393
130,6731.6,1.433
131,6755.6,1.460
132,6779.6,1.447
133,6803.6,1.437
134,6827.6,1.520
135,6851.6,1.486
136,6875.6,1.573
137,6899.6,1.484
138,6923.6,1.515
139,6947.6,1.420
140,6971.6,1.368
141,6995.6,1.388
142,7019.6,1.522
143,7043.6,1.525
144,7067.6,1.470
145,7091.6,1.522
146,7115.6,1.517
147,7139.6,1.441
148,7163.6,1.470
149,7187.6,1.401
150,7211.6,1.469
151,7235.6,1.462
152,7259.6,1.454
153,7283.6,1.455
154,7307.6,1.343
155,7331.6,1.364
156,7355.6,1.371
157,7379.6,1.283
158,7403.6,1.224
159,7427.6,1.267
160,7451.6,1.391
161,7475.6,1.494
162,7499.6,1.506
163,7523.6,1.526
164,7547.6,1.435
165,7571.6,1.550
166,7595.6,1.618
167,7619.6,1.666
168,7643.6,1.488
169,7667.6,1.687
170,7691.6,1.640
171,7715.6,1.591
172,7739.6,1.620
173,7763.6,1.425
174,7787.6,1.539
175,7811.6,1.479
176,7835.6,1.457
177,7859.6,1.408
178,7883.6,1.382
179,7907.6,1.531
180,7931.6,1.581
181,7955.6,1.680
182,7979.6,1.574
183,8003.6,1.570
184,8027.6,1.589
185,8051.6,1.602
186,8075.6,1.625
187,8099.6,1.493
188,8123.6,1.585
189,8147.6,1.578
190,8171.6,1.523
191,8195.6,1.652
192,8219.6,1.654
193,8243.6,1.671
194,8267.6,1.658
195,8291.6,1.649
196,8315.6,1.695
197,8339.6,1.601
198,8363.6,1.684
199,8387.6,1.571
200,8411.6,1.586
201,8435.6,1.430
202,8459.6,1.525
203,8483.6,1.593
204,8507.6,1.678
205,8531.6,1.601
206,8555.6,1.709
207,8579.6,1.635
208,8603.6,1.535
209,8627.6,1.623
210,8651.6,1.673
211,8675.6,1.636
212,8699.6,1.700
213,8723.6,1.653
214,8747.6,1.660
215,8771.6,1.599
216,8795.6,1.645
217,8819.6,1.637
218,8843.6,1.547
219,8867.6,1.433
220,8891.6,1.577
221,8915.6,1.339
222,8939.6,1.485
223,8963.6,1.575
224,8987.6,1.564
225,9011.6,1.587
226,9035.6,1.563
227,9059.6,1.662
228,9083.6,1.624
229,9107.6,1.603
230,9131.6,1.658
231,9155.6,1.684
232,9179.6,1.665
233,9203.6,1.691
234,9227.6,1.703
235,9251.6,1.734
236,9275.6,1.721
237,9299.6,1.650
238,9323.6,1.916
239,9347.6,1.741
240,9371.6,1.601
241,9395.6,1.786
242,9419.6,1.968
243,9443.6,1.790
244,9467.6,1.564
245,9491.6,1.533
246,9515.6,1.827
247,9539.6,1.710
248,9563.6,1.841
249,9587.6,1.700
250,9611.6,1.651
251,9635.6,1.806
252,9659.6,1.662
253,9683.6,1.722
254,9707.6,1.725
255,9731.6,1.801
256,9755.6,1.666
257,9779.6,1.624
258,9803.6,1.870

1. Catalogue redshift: 0.431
